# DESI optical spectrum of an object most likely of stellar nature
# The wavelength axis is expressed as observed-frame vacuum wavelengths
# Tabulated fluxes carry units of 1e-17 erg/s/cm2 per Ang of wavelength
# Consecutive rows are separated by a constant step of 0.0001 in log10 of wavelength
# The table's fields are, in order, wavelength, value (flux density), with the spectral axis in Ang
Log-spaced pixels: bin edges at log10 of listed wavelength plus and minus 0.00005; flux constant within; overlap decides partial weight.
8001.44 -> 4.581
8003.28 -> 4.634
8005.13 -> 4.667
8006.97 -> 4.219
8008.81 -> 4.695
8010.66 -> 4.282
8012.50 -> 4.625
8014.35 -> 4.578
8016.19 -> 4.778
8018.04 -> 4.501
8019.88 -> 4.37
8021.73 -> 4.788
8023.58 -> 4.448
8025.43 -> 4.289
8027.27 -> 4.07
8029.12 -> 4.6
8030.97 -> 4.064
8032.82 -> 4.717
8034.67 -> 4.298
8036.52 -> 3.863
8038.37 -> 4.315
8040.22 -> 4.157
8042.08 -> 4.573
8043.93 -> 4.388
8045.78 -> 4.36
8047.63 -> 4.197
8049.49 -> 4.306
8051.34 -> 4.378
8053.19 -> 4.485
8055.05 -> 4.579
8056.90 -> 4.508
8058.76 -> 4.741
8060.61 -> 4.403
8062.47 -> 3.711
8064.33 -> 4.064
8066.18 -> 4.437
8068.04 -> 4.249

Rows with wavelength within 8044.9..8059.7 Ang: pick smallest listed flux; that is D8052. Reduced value 4.197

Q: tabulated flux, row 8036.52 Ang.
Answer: 3.863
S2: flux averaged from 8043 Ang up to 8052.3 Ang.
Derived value 4.33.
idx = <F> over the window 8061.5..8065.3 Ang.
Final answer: 3.9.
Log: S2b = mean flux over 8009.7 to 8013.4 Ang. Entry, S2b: 4.45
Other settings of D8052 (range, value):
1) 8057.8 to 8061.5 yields 4.403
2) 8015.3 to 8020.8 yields 4.37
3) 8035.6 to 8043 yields 3.863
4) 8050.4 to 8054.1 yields 4.378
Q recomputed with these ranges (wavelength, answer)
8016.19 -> 4.778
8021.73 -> 4.788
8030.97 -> 4.064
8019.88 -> 4.37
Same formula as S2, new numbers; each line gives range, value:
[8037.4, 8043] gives 4.34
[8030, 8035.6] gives 4.36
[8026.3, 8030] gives 4.34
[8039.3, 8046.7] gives 4.37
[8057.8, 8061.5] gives 4.57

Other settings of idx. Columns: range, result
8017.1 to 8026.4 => 4.48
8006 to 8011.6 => 4.41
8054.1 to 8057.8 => 4.54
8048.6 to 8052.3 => 4.35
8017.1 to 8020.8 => 4.44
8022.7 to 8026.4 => 4.37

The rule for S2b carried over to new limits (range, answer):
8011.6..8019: 4.62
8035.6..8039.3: 4.09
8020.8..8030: 4.44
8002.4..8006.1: 4.64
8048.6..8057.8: 4.46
